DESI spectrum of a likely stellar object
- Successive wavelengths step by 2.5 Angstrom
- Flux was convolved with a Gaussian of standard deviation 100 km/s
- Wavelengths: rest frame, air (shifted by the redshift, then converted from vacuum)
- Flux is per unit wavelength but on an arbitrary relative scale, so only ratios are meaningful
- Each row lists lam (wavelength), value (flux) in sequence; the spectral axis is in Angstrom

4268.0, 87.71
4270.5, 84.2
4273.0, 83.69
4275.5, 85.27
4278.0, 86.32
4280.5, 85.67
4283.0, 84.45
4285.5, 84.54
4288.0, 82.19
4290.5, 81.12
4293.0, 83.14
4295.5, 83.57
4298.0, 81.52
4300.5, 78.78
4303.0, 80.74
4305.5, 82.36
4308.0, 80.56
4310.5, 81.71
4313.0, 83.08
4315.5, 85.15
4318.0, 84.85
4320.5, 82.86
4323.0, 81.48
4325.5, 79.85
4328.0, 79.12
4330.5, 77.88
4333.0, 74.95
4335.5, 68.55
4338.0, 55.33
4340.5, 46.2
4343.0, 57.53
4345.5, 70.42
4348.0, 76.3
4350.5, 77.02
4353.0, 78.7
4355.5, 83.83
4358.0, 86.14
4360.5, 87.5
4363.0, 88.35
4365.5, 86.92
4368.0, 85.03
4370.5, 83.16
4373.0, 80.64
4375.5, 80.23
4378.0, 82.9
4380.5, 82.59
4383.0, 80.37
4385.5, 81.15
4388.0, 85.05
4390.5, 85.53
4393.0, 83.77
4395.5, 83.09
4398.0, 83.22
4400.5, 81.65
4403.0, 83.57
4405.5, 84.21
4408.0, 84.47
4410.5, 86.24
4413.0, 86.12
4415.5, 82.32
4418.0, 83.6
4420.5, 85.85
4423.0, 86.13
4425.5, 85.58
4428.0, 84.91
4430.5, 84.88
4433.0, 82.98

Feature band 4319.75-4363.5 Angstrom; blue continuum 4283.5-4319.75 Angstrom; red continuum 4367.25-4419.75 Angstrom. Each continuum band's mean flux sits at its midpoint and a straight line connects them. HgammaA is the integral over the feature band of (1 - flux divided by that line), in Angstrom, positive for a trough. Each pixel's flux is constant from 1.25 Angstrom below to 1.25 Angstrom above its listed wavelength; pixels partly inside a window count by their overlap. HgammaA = 4.23 Angstrom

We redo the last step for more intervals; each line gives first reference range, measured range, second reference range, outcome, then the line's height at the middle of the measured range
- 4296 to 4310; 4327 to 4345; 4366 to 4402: 3.54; 81.7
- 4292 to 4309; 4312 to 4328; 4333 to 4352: -1.86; 74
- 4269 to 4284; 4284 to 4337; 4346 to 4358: 1.05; 82.4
